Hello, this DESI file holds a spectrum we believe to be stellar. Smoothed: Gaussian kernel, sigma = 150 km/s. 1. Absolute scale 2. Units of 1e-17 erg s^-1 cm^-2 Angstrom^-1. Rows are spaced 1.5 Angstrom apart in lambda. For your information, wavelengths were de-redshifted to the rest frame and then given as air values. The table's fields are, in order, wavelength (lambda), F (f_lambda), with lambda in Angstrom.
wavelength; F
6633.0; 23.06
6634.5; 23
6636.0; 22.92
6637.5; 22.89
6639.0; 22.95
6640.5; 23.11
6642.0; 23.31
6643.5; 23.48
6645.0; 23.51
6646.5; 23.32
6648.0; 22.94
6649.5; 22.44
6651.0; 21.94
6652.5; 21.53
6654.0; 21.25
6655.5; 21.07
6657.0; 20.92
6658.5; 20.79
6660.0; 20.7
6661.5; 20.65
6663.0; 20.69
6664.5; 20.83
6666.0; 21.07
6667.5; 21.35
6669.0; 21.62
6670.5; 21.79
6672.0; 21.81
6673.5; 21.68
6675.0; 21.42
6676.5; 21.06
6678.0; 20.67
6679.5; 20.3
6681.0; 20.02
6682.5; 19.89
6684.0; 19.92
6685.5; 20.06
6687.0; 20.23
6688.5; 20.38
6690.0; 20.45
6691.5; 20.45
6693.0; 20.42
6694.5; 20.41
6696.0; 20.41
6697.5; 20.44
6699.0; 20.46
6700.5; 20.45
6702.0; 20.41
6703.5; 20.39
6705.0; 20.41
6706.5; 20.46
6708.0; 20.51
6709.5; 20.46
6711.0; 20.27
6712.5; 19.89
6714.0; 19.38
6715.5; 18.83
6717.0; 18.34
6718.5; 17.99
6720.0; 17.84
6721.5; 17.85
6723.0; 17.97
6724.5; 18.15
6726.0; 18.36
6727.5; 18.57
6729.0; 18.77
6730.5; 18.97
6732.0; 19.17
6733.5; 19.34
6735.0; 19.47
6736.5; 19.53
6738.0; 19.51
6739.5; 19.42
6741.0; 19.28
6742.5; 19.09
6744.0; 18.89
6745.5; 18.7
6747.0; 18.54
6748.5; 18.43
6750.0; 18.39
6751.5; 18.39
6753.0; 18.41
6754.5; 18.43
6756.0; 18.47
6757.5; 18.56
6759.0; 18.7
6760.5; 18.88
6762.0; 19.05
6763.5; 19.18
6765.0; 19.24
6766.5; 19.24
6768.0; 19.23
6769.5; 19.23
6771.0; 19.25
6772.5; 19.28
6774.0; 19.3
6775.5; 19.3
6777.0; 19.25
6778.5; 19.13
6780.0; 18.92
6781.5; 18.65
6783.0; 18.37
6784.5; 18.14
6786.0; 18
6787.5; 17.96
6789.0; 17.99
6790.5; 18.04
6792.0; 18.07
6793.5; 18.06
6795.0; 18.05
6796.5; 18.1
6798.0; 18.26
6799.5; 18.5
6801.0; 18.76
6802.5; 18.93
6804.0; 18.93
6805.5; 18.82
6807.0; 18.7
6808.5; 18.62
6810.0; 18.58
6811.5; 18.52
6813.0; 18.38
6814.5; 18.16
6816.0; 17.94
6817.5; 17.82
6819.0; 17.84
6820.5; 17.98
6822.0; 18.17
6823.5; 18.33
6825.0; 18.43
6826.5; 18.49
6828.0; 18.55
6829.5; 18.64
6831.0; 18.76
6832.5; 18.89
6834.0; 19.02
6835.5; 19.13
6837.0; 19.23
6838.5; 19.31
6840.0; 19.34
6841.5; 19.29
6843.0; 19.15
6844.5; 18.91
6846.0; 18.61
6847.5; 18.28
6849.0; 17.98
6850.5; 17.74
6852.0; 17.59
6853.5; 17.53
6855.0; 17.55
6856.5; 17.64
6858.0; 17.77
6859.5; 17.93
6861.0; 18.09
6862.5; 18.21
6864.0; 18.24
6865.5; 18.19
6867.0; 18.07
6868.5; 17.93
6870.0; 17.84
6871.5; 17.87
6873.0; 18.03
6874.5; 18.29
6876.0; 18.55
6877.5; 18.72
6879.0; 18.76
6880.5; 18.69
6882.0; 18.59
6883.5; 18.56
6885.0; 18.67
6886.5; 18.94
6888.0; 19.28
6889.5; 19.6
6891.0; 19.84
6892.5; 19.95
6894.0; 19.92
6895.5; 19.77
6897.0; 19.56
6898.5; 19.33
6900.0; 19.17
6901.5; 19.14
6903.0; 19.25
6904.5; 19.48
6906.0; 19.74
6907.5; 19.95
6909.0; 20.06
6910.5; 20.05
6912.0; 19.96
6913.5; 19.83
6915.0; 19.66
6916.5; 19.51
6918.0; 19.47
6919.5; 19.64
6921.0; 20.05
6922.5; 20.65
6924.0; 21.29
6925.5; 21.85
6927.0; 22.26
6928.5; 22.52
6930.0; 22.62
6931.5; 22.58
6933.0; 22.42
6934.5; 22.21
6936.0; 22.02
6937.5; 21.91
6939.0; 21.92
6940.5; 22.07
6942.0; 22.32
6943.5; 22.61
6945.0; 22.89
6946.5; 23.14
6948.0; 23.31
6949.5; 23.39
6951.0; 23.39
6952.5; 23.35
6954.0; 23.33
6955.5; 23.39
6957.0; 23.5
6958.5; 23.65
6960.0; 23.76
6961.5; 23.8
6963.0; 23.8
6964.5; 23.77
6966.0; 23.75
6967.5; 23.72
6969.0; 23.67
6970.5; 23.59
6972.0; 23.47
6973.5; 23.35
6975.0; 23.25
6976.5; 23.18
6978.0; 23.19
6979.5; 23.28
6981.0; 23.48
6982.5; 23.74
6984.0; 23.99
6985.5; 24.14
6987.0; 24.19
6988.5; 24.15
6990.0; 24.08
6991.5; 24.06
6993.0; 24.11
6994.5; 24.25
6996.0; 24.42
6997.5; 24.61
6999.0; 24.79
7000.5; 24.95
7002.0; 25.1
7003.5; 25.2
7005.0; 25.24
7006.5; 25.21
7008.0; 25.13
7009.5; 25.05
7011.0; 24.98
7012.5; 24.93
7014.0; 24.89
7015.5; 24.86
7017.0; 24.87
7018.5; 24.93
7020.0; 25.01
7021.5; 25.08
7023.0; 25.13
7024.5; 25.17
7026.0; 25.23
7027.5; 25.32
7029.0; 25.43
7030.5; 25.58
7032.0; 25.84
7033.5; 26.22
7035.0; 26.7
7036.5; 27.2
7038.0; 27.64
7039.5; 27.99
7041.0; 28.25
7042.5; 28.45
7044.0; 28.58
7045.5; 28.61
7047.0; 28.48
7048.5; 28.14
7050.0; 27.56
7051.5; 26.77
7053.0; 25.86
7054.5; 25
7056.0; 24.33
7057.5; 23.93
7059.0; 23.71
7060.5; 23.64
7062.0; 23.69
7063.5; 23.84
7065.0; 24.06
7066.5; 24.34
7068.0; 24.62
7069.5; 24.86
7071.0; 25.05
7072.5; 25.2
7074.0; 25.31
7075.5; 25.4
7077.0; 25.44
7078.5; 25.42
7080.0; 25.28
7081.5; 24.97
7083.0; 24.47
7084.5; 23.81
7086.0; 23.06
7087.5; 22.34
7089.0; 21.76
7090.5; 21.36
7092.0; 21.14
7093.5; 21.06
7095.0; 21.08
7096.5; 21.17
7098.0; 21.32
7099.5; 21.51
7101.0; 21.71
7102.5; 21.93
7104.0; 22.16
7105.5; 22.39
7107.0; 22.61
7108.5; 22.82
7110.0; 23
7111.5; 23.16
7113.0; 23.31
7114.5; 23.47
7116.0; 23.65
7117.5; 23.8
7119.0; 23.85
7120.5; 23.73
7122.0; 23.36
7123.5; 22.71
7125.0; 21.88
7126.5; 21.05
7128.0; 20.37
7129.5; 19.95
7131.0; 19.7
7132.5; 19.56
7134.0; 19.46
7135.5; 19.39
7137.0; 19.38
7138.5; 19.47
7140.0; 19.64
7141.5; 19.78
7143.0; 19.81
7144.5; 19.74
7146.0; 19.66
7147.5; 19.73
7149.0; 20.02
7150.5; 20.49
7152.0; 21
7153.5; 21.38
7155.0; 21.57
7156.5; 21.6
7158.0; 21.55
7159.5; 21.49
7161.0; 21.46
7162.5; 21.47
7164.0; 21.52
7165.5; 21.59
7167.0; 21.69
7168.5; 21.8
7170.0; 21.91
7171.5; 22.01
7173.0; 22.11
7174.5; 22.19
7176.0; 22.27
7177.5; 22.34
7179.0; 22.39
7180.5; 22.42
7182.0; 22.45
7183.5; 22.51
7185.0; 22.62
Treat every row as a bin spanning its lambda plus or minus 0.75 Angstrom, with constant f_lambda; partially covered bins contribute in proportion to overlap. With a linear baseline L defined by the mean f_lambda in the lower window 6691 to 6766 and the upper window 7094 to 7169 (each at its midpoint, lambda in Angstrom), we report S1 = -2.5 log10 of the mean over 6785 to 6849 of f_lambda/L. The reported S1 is 0.068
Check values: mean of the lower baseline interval 19.2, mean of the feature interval 18.5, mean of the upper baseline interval 21.4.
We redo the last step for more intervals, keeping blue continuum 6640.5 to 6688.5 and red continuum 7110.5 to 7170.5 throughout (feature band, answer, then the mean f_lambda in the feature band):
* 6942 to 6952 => -0.09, 23.1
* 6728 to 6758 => 0.13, 18.9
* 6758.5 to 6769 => 0.12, 19.1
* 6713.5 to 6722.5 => 0.17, 18.3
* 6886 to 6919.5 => 0.09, 19.6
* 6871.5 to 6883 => 0.16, 18.5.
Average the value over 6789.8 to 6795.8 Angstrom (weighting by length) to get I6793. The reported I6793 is 18.1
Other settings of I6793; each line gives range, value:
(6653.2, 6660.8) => 20.9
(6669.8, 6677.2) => 21.6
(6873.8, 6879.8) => 18.6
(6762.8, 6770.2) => 19.2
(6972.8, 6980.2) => 23.2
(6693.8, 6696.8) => 20.4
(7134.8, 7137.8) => 19.4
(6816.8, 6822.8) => 18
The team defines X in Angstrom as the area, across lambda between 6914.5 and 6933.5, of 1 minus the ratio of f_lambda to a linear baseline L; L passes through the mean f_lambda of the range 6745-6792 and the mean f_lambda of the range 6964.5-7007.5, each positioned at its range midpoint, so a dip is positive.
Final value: 1.2 Angstrom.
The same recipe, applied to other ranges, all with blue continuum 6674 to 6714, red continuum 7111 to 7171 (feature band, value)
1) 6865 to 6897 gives 3.0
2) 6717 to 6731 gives 1.5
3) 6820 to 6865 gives 4.9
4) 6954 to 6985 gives -3.9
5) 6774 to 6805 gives 3.1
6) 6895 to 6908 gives 0.8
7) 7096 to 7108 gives -0.4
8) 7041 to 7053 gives -3.9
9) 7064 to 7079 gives -2.7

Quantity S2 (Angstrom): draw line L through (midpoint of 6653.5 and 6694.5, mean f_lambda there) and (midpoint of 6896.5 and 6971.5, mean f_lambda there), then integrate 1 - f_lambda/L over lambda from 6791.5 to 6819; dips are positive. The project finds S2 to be 3.7 Angstrom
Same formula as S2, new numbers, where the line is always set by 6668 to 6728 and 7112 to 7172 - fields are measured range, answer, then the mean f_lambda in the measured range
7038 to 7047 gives -3.2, 28.3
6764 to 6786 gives 1.3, 19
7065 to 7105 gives -4.2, 23.3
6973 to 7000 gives -4.0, 23.9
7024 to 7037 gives -3.1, 25.8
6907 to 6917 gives 0.4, 19.9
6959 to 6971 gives -1.7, 23.7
